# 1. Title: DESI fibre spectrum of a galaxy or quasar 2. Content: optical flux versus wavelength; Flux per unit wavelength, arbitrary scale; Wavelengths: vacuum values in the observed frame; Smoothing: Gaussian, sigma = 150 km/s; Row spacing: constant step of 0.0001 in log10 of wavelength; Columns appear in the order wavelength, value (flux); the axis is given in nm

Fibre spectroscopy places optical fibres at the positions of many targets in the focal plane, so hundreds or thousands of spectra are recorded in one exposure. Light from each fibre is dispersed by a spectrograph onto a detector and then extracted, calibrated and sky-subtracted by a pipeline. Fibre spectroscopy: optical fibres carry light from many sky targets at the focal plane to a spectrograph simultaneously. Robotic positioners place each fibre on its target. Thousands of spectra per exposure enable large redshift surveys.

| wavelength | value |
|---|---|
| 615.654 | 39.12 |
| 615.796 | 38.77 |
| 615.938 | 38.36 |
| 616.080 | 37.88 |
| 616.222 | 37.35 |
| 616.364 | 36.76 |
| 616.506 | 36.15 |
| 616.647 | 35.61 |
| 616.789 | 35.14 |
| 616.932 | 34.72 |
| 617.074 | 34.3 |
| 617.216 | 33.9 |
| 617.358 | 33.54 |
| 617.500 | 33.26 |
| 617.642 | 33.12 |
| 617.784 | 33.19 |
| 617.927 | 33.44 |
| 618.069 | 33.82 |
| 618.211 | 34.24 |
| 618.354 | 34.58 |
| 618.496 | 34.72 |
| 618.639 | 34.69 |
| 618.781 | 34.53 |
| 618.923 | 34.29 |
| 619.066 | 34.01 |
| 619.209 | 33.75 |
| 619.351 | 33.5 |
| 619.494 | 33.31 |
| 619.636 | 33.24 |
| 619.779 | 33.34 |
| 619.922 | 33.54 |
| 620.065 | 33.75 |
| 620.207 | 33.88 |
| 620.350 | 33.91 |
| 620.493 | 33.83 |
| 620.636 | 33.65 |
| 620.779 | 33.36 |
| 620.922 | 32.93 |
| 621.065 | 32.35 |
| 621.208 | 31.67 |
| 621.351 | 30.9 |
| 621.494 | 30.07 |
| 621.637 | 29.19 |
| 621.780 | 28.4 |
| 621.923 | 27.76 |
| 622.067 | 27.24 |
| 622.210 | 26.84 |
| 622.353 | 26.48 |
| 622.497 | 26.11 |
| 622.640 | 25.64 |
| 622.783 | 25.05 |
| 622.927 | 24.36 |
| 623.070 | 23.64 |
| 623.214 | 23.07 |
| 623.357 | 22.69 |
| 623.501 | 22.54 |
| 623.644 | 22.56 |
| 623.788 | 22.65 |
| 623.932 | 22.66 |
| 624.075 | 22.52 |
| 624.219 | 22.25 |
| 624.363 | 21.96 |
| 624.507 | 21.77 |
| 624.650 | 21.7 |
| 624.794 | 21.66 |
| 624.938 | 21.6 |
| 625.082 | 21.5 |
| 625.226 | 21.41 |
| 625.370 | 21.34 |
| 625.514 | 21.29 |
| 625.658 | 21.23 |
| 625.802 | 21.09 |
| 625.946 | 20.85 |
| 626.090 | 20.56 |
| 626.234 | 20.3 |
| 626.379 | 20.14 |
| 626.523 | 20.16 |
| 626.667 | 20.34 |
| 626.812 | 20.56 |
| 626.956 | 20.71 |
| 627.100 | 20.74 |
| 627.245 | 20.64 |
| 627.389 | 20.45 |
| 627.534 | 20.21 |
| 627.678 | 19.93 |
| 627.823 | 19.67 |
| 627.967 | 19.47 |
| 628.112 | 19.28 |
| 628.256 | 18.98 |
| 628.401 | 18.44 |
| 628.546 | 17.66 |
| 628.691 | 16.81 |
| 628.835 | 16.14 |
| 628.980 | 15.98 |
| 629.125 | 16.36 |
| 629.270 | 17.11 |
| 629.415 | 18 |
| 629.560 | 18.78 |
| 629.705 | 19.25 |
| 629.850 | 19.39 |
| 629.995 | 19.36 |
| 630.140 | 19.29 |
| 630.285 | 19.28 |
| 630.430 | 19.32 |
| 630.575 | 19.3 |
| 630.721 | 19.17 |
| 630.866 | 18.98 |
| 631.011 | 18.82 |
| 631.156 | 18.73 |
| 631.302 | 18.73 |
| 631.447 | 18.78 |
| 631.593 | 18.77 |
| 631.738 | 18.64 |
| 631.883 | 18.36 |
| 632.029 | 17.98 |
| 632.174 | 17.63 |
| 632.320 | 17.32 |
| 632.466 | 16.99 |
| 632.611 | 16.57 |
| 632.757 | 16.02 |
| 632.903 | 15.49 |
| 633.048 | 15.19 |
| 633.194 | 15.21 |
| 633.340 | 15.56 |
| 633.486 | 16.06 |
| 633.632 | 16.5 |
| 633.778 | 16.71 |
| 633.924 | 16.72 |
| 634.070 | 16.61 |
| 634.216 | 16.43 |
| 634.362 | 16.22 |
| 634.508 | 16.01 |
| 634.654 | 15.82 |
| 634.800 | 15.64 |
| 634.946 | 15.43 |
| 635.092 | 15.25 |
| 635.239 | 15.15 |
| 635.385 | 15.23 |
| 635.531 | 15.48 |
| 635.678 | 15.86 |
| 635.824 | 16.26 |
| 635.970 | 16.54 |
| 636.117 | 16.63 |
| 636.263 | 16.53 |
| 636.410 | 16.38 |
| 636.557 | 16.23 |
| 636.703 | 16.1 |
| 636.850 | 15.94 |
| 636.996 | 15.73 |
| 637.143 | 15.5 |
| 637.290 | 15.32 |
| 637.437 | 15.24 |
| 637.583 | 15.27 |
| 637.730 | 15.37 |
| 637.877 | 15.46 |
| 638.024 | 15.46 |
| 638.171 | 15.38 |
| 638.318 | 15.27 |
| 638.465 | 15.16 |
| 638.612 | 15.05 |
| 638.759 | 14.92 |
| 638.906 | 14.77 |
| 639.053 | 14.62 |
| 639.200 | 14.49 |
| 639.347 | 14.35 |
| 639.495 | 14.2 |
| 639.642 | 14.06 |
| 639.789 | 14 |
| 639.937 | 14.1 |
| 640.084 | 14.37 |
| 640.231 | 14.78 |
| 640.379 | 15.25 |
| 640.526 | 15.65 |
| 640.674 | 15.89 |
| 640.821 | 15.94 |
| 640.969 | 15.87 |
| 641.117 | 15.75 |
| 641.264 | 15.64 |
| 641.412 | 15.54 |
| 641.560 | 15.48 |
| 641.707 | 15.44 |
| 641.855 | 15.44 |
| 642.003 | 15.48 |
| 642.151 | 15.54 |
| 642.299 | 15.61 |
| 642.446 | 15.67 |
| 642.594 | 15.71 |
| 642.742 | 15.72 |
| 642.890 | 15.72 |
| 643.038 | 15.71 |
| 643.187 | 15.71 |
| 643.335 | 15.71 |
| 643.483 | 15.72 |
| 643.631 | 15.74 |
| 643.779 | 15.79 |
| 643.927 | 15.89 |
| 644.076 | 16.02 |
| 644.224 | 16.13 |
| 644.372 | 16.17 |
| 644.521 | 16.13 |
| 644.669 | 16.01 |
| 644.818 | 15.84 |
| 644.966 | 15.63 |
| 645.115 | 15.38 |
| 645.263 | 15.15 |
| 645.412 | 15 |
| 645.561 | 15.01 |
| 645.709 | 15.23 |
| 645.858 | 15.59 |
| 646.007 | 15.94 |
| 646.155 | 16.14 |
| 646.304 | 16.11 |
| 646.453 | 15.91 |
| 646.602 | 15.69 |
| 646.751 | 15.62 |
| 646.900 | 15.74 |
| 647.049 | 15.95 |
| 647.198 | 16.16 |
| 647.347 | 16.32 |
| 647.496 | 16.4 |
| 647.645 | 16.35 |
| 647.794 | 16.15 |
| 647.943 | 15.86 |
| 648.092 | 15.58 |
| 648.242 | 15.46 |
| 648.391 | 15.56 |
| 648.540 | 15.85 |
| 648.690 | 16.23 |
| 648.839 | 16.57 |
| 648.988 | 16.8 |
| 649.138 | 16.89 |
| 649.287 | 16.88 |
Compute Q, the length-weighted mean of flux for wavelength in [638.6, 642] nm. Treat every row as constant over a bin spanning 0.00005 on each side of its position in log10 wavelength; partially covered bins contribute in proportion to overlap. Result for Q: 15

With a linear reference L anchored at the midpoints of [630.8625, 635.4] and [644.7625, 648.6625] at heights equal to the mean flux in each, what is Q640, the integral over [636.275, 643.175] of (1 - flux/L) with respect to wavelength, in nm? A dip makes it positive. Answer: 0.404 nm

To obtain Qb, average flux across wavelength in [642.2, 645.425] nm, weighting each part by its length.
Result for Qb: 15.7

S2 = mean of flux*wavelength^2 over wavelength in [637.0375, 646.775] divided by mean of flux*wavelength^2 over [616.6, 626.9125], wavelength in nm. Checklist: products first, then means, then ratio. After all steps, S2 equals 0.59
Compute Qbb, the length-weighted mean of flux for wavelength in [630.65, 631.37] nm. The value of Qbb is 18.9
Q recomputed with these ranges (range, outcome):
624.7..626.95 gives 20.9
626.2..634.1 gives 18.3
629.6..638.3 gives 16.8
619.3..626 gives 26.7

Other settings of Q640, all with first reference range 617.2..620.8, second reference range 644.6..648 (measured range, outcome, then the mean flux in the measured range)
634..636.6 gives 0.796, 16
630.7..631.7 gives 0.269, 18.8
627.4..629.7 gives 0.772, 18.3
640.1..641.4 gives 0.261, 15.5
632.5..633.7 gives 0.423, 15.9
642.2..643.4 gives 0.159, 15.7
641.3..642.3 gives 0.173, 15.5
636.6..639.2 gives 0.733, 15.3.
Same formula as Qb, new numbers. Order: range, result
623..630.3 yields 20.3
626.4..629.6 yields 18.9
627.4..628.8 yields 18.9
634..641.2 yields 15.4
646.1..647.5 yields 16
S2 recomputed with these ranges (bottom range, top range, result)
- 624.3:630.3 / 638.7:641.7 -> 0.79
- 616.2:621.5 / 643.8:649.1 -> 0.51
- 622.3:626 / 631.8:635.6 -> 0.74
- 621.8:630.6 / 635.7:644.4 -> 0.77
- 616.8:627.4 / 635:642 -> 0.59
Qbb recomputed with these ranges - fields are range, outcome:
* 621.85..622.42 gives 27.1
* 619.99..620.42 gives 33.9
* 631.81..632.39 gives 17.8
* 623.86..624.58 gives 22.2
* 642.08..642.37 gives 15.6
